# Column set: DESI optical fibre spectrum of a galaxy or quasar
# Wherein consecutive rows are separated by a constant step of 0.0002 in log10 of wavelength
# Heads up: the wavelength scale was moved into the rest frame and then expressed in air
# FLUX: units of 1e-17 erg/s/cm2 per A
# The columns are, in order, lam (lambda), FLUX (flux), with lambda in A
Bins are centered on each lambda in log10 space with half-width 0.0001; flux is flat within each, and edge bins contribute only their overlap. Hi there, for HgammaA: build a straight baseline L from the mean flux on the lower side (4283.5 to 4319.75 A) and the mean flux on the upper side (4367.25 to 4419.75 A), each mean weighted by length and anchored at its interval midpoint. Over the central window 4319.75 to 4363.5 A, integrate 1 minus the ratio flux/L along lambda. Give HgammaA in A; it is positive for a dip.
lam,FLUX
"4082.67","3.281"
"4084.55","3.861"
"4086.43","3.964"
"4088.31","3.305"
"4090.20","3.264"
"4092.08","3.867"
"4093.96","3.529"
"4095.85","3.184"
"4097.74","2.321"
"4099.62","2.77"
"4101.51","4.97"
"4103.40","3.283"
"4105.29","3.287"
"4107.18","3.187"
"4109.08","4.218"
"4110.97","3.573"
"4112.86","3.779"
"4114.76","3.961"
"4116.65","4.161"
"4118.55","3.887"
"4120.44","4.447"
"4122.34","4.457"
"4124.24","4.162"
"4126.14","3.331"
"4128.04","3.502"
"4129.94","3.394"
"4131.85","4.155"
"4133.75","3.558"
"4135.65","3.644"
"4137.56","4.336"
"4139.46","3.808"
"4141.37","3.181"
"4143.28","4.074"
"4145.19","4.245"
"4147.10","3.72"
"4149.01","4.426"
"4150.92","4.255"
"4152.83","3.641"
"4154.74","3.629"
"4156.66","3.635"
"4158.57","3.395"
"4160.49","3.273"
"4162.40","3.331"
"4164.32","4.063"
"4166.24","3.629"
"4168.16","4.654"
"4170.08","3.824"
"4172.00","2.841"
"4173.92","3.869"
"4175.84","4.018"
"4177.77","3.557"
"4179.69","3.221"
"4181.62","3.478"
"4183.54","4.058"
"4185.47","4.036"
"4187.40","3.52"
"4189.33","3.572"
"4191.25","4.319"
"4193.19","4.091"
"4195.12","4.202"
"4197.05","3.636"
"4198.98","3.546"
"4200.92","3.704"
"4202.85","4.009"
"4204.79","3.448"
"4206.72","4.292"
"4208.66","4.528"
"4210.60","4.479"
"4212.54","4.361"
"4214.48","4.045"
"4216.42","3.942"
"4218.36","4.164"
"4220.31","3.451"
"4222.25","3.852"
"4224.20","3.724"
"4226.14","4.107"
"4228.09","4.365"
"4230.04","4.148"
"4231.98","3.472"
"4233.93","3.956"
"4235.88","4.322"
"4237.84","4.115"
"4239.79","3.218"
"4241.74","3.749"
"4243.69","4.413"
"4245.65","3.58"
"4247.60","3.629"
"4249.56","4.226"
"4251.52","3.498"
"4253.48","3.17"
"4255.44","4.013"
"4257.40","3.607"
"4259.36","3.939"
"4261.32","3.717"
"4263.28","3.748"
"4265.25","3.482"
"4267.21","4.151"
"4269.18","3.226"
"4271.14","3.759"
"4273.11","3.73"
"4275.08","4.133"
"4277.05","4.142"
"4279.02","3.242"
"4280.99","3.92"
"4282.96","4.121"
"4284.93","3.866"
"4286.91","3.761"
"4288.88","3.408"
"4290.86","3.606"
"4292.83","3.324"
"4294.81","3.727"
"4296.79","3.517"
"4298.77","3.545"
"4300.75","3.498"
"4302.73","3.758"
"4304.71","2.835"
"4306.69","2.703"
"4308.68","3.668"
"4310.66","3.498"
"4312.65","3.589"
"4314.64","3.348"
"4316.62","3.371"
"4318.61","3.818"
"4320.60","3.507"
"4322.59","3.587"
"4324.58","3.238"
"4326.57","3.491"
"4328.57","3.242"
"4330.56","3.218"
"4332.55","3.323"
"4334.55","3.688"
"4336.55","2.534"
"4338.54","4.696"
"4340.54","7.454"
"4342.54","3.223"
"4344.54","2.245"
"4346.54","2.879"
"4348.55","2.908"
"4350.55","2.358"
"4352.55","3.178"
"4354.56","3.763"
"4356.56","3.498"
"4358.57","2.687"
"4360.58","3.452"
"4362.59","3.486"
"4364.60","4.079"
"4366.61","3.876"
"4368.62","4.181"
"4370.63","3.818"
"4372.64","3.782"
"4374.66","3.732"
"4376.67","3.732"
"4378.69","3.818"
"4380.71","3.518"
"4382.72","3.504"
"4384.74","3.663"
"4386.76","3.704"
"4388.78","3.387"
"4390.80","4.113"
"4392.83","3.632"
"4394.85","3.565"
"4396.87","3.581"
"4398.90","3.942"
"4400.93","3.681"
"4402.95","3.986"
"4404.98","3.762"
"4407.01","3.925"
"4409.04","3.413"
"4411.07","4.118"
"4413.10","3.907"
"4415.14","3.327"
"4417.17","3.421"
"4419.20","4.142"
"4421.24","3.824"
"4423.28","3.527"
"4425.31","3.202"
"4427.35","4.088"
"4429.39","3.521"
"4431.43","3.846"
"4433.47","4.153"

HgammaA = 2.0 A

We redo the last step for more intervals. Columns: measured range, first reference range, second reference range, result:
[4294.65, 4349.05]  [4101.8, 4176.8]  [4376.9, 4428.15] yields 3.36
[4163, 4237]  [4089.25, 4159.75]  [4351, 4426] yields -3.80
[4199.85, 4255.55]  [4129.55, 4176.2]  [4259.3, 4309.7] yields -3.47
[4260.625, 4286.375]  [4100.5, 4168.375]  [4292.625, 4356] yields -1.65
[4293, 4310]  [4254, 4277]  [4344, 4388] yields 1.21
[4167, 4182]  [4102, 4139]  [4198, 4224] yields 0.86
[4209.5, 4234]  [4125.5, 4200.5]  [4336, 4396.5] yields -1.89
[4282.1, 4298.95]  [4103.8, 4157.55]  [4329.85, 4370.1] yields -0.15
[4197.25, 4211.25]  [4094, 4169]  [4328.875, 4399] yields -1.00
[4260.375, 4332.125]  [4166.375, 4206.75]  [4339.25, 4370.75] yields 1.60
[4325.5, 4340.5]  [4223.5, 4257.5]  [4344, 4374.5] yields -1.01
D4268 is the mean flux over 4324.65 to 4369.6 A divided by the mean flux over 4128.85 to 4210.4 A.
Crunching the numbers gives 0.92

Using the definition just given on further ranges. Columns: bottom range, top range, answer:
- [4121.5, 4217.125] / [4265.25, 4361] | 0.92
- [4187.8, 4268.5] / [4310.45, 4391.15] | 0.91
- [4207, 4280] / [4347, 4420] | 0.93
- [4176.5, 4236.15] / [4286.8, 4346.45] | 0.90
